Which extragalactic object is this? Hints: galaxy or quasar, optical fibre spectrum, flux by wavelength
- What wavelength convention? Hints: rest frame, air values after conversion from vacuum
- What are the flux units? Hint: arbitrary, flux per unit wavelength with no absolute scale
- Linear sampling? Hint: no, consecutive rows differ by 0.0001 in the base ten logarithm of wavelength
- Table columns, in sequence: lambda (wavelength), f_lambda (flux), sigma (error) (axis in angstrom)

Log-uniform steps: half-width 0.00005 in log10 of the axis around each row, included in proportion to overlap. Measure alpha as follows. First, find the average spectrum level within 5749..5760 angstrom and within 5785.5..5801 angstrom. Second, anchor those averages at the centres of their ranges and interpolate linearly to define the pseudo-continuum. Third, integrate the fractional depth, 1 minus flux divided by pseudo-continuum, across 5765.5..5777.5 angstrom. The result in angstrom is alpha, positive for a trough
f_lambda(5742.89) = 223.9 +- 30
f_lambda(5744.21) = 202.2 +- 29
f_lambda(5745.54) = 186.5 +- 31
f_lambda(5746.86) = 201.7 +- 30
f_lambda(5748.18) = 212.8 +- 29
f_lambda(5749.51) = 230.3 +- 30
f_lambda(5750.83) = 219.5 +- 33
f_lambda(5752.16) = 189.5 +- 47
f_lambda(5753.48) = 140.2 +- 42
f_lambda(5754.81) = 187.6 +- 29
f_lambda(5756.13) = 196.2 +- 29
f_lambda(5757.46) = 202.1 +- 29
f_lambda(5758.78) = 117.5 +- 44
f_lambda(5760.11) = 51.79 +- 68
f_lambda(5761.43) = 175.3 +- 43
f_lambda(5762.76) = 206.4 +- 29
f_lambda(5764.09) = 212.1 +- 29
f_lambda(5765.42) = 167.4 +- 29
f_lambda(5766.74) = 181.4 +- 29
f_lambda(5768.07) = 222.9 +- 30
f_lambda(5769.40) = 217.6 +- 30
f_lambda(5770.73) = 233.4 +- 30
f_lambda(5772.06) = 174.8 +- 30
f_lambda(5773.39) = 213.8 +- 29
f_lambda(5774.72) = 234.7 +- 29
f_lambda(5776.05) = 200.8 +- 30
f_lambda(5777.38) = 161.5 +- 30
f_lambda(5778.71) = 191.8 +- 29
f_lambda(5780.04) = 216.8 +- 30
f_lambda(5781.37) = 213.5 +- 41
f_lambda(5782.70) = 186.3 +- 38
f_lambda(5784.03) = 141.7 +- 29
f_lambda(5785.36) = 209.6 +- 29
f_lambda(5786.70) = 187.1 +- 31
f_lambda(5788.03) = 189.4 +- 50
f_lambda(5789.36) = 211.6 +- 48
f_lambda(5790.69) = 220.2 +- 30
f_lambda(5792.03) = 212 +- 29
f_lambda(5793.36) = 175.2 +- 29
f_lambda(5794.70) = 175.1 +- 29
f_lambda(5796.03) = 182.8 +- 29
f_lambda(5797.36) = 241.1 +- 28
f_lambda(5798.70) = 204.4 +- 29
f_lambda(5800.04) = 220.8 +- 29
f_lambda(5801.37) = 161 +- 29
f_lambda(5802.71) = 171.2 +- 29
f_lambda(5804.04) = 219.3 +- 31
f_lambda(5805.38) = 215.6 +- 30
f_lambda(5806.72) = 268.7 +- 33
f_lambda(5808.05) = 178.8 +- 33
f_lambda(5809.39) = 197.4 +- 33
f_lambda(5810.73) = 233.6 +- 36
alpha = -1.05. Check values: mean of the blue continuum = 178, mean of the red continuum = 201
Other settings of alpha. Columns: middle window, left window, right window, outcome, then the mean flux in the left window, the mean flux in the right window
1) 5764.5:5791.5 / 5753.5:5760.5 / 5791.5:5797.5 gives -3.6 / 154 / 193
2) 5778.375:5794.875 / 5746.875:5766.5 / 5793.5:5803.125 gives -0.5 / 180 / 193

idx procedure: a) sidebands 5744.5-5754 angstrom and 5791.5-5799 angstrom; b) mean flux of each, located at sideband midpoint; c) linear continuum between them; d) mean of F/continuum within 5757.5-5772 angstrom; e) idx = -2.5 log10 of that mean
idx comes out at 0.11 mag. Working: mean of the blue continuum 198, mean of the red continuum 198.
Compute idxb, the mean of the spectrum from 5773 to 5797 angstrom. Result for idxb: 196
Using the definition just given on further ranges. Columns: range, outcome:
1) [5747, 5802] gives 193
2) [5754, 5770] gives 178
